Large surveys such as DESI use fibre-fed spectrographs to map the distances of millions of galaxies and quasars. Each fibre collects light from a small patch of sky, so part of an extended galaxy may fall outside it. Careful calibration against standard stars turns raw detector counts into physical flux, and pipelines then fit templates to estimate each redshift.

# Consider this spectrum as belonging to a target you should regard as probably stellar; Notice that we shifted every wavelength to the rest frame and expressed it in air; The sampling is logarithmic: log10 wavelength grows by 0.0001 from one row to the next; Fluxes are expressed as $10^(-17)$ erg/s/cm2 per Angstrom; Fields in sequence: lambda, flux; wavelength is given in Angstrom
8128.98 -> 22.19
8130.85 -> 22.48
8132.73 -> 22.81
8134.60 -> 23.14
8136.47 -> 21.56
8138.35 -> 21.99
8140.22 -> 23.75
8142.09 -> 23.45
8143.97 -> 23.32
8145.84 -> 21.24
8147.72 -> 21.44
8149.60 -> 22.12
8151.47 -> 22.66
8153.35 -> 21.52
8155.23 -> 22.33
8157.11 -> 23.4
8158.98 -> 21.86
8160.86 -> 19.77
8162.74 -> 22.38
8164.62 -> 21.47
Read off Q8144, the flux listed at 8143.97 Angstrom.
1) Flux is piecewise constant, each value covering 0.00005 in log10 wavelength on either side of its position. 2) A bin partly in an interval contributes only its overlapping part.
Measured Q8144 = 23.32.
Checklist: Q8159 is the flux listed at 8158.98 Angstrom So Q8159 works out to 21.86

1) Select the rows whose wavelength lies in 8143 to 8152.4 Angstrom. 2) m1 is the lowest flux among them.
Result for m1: 21.24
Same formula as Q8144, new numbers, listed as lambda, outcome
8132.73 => 22.81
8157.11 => 23.4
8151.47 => 22.66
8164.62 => 21.47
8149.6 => 22.12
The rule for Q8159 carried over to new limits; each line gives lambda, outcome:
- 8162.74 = 22.38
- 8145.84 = 21.24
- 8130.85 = 22.48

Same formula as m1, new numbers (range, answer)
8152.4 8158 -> 21.52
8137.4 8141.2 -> 21.99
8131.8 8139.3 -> 21.56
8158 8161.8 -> 19.77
